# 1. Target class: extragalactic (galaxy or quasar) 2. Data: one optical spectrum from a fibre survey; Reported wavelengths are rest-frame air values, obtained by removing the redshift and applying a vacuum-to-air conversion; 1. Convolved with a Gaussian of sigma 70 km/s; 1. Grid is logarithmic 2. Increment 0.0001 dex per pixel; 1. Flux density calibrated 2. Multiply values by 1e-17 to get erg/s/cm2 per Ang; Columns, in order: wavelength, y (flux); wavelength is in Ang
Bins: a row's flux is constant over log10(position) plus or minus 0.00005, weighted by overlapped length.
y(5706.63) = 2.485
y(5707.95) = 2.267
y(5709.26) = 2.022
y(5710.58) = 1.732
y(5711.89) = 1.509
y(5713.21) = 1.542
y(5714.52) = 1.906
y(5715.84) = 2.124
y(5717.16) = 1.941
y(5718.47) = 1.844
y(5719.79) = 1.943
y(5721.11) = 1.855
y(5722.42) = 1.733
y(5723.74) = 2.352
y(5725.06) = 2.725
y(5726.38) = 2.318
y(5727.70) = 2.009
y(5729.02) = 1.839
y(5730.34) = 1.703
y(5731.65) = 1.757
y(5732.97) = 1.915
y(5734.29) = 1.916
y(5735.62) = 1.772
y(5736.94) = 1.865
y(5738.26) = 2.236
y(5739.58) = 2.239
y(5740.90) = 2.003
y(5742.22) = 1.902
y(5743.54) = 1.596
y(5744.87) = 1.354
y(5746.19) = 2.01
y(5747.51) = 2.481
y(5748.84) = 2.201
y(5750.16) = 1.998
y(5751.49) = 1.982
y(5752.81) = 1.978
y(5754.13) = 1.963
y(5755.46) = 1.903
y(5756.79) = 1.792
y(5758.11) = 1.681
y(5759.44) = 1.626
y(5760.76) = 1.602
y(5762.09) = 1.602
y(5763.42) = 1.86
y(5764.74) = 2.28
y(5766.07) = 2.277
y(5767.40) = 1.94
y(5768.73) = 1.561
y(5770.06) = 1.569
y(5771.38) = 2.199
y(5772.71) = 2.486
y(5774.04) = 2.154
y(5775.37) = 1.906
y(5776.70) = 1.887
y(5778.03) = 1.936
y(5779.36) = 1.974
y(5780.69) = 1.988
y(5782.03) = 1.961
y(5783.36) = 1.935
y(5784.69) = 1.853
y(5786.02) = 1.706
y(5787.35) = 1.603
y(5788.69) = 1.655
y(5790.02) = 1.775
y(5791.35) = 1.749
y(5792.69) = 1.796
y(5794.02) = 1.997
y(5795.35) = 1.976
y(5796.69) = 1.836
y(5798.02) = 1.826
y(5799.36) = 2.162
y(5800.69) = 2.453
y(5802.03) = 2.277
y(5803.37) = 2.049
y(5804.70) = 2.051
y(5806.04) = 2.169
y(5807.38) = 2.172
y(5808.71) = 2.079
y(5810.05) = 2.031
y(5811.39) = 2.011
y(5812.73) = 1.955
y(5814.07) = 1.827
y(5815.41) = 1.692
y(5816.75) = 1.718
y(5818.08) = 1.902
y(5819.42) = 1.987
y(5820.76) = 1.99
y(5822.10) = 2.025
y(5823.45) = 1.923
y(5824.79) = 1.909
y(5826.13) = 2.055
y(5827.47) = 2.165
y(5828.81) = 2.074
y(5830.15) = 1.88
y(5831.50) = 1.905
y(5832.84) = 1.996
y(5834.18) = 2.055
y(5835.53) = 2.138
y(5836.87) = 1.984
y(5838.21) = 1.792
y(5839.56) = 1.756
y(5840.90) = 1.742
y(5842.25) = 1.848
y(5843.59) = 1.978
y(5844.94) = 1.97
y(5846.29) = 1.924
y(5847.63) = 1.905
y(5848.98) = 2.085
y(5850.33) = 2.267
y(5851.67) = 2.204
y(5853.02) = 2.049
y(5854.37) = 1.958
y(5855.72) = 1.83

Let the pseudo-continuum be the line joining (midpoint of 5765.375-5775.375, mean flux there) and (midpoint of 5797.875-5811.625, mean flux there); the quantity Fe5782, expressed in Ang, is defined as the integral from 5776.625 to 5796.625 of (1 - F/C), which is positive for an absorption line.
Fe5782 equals 2.1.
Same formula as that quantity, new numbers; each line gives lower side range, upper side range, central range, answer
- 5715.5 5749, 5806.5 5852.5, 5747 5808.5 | 0.7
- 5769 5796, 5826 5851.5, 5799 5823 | -1.1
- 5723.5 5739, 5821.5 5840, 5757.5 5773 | 1.0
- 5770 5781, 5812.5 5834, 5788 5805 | 0.2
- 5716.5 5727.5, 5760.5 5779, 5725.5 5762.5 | 2.2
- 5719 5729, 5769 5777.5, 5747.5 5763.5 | 1.3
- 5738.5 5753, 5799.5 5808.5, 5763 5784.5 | 0.9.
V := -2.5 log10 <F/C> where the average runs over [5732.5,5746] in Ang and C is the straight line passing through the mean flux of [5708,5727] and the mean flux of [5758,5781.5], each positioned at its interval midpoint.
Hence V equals 0.04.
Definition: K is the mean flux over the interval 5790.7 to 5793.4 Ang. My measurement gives 1.78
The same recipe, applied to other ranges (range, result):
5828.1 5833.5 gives 1.97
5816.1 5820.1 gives 1.87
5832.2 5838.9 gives 1.99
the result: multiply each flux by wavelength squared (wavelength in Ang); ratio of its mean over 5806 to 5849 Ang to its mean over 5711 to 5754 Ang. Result 1.03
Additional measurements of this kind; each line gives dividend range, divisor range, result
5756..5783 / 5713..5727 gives 0.95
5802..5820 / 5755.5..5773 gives 1.08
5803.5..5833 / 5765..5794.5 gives 1.05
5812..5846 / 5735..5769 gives 1.03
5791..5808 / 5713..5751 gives 1.06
